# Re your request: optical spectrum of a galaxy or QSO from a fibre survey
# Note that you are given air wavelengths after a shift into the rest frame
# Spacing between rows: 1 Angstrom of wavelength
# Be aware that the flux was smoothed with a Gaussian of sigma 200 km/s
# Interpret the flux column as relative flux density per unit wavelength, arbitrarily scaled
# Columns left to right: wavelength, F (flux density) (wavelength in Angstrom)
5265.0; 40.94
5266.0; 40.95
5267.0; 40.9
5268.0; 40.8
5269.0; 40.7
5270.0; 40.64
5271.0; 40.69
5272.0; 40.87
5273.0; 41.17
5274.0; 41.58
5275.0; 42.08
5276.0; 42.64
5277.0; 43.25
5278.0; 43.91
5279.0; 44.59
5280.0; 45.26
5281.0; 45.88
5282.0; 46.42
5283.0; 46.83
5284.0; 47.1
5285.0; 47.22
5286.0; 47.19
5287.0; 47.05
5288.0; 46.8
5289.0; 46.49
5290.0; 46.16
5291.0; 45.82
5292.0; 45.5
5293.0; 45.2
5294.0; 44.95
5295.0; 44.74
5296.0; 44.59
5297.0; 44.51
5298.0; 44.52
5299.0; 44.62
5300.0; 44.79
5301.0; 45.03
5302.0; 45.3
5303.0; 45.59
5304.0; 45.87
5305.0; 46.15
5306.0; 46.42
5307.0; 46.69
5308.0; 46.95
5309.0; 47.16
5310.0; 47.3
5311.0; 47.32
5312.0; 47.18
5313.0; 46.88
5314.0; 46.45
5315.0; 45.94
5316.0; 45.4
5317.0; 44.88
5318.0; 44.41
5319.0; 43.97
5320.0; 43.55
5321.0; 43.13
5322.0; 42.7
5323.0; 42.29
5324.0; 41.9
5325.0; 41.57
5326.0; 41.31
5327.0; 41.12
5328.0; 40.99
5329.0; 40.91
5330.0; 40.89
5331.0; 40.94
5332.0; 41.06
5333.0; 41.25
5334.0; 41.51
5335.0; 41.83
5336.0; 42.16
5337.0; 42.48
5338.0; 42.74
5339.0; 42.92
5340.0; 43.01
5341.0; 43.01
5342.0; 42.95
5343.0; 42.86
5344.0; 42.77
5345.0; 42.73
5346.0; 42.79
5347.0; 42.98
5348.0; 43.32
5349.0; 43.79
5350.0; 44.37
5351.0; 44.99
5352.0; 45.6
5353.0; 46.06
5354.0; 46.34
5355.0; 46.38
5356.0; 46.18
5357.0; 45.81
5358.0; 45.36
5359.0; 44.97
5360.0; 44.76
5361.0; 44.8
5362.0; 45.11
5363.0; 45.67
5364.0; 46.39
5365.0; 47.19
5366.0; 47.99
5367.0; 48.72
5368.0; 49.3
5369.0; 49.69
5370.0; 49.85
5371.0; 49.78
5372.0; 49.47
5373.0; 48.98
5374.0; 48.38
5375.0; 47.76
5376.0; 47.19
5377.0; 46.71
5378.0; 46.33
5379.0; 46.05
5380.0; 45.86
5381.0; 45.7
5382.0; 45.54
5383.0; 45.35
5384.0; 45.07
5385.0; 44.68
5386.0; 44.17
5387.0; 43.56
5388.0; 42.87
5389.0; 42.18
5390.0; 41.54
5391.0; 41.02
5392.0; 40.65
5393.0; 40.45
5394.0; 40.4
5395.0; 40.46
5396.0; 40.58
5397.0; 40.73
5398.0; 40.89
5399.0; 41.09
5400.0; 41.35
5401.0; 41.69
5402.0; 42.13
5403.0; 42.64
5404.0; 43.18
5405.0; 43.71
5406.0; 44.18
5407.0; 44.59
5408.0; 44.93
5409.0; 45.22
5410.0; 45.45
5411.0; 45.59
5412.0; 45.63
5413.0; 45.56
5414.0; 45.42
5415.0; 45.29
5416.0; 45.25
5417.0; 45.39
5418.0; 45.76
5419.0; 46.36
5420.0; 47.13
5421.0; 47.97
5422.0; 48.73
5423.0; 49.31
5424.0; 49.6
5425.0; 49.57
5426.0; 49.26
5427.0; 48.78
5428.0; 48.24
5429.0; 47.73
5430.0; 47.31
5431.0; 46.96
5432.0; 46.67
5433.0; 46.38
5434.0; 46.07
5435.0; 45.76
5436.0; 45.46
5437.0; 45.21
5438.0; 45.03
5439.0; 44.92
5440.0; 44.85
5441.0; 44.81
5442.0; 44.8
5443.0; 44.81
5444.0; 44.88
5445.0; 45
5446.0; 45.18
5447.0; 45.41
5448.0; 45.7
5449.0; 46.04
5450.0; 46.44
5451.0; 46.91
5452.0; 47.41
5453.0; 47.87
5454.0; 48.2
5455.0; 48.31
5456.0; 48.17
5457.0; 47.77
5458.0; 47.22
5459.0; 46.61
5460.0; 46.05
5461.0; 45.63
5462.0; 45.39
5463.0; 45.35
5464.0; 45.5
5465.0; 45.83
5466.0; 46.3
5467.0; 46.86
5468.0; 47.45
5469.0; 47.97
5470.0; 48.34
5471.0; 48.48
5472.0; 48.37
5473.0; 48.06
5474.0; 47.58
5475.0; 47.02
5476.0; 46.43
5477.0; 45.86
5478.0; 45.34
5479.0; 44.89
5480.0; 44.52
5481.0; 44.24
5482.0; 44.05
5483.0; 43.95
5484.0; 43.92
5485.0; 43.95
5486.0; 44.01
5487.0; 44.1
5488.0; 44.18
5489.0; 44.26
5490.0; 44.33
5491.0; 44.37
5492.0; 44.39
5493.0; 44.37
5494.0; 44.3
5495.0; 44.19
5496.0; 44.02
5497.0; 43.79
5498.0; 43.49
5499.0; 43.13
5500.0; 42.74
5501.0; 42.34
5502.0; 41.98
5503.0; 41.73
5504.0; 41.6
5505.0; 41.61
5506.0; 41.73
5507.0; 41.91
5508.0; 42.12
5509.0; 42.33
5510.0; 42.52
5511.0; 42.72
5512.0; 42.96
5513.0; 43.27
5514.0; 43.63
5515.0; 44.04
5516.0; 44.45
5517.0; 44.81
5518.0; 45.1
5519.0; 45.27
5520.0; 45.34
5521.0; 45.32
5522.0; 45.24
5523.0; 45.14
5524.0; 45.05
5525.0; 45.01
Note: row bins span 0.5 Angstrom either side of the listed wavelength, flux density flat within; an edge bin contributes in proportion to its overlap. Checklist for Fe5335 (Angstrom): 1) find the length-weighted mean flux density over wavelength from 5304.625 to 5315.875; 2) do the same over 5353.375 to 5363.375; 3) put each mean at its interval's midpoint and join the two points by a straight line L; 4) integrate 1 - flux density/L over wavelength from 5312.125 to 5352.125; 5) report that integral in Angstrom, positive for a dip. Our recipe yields 2.7 Angstrom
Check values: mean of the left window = 46.7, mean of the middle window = 43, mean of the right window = 45.5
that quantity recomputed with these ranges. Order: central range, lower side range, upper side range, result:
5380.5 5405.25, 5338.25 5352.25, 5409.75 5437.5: 1.65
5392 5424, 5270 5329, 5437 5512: 0.57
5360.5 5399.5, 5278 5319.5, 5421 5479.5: 1.05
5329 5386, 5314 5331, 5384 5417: -2.78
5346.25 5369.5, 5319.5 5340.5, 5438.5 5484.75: -1.65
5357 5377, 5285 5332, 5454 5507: -1.12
